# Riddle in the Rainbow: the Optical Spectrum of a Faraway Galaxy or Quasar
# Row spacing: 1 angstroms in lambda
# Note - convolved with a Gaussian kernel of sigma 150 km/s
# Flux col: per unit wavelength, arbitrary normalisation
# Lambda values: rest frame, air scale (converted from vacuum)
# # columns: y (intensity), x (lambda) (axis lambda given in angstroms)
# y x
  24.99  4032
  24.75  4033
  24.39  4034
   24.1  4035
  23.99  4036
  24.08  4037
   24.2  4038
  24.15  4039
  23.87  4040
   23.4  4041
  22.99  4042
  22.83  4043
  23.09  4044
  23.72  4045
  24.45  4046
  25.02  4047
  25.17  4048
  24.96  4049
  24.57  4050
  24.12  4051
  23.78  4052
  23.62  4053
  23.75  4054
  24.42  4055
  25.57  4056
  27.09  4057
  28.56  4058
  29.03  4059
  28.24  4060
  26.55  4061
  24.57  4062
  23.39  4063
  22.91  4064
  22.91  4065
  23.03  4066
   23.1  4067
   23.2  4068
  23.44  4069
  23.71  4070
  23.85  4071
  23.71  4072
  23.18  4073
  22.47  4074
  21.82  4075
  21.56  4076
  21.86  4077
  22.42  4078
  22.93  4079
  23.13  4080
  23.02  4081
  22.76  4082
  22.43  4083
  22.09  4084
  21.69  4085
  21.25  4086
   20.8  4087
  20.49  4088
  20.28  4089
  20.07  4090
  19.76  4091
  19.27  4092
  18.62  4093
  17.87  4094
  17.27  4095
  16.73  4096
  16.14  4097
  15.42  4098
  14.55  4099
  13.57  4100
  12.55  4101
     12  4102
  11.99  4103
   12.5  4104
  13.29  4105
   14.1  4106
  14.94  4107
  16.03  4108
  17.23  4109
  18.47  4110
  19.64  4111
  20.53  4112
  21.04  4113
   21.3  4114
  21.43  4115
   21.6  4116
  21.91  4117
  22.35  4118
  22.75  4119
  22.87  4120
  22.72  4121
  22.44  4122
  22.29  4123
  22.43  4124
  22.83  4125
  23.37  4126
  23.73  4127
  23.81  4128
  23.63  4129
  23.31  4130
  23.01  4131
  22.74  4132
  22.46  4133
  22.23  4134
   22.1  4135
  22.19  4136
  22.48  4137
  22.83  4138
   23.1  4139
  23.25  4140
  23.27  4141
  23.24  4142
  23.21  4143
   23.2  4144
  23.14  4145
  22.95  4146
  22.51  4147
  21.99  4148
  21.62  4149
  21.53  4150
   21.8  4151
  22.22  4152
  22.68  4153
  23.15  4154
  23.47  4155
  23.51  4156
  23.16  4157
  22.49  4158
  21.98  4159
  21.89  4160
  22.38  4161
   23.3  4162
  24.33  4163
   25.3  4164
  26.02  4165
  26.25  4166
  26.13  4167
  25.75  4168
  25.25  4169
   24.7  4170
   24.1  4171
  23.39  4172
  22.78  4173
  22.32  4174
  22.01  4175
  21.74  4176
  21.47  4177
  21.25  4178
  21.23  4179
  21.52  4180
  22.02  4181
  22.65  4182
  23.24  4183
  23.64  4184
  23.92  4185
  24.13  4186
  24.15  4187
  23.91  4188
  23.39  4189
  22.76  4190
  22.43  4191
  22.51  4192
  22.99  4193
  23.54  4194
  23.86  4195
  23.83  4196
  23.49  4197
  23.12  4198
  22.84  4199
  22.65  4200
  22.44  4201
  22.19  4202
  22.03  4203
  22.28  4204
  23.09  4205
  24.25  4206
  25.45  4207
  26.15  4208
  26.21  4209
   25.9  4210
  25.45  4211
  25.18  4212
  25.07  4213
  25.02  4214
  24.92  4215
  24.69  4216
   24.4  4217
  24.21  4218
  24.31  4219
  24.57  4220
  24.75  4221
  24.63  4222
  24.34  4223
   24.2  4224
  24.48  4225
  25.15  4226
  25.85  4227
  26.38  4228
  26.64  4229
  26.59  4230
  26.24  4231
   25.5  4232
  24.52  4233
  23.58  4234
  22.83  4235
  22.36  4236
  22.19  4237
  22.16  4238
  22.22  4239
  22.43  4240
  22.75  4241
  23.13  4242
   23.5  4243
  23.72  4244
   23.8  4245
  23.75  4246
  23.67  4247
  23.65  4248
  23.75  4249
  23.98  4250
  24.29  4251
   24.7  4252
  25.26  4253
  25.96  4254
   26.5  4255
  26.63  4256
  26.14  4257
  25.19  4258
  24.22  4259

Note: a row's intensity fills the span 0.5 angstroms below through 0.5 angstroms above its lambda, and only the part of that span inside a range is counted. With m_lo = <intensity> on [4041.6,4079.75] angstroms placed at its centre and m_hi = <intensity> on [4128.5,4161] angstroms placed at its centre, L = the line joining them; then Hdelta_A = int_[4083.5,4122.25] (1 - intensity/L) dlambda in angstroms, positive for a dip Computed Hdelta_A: 8.2 angstroms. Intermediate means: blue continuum 24.1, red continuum 22.7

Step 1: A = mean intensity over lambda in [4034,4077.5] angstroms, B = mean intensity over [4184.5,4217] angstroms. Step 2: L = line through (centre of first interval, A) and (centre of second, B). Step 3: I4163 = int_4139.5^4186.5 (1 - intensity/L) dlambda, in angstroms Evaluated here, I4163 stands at 1.6 angstroms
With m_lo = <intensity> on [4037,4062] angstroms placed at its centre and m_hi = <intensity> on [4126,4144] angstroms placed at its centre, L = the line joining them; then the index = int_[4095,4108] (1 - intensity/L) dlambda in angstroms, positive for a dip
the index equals 5.2 angstroms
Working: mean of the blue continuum 24.9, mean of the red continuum 23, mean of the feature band 14.2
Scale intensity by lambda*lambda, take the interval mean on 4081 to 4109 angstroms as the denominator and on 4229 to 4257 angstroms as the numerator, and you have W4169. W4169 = 1.49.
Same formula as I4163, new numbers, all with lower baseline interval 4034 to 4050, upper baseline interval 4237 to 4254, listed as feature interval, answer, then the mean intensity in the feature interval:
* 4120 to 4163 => 1.9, 22.8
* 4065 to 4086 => 1.1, 22.7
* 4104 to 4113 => 2.7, 16.8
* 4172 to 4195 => 0.9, 22.7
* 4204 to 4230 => -1.5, 25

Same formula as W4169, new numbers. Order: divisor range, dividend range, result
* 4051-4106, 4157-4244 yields 1.20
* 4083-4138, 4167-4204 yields 1.21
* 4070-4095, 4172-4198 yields 1.12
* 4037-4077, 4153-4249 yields 1.05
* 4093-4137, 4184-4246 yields 1.29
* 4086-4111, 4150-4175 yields 1.47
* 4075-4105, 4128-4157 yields 1.25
